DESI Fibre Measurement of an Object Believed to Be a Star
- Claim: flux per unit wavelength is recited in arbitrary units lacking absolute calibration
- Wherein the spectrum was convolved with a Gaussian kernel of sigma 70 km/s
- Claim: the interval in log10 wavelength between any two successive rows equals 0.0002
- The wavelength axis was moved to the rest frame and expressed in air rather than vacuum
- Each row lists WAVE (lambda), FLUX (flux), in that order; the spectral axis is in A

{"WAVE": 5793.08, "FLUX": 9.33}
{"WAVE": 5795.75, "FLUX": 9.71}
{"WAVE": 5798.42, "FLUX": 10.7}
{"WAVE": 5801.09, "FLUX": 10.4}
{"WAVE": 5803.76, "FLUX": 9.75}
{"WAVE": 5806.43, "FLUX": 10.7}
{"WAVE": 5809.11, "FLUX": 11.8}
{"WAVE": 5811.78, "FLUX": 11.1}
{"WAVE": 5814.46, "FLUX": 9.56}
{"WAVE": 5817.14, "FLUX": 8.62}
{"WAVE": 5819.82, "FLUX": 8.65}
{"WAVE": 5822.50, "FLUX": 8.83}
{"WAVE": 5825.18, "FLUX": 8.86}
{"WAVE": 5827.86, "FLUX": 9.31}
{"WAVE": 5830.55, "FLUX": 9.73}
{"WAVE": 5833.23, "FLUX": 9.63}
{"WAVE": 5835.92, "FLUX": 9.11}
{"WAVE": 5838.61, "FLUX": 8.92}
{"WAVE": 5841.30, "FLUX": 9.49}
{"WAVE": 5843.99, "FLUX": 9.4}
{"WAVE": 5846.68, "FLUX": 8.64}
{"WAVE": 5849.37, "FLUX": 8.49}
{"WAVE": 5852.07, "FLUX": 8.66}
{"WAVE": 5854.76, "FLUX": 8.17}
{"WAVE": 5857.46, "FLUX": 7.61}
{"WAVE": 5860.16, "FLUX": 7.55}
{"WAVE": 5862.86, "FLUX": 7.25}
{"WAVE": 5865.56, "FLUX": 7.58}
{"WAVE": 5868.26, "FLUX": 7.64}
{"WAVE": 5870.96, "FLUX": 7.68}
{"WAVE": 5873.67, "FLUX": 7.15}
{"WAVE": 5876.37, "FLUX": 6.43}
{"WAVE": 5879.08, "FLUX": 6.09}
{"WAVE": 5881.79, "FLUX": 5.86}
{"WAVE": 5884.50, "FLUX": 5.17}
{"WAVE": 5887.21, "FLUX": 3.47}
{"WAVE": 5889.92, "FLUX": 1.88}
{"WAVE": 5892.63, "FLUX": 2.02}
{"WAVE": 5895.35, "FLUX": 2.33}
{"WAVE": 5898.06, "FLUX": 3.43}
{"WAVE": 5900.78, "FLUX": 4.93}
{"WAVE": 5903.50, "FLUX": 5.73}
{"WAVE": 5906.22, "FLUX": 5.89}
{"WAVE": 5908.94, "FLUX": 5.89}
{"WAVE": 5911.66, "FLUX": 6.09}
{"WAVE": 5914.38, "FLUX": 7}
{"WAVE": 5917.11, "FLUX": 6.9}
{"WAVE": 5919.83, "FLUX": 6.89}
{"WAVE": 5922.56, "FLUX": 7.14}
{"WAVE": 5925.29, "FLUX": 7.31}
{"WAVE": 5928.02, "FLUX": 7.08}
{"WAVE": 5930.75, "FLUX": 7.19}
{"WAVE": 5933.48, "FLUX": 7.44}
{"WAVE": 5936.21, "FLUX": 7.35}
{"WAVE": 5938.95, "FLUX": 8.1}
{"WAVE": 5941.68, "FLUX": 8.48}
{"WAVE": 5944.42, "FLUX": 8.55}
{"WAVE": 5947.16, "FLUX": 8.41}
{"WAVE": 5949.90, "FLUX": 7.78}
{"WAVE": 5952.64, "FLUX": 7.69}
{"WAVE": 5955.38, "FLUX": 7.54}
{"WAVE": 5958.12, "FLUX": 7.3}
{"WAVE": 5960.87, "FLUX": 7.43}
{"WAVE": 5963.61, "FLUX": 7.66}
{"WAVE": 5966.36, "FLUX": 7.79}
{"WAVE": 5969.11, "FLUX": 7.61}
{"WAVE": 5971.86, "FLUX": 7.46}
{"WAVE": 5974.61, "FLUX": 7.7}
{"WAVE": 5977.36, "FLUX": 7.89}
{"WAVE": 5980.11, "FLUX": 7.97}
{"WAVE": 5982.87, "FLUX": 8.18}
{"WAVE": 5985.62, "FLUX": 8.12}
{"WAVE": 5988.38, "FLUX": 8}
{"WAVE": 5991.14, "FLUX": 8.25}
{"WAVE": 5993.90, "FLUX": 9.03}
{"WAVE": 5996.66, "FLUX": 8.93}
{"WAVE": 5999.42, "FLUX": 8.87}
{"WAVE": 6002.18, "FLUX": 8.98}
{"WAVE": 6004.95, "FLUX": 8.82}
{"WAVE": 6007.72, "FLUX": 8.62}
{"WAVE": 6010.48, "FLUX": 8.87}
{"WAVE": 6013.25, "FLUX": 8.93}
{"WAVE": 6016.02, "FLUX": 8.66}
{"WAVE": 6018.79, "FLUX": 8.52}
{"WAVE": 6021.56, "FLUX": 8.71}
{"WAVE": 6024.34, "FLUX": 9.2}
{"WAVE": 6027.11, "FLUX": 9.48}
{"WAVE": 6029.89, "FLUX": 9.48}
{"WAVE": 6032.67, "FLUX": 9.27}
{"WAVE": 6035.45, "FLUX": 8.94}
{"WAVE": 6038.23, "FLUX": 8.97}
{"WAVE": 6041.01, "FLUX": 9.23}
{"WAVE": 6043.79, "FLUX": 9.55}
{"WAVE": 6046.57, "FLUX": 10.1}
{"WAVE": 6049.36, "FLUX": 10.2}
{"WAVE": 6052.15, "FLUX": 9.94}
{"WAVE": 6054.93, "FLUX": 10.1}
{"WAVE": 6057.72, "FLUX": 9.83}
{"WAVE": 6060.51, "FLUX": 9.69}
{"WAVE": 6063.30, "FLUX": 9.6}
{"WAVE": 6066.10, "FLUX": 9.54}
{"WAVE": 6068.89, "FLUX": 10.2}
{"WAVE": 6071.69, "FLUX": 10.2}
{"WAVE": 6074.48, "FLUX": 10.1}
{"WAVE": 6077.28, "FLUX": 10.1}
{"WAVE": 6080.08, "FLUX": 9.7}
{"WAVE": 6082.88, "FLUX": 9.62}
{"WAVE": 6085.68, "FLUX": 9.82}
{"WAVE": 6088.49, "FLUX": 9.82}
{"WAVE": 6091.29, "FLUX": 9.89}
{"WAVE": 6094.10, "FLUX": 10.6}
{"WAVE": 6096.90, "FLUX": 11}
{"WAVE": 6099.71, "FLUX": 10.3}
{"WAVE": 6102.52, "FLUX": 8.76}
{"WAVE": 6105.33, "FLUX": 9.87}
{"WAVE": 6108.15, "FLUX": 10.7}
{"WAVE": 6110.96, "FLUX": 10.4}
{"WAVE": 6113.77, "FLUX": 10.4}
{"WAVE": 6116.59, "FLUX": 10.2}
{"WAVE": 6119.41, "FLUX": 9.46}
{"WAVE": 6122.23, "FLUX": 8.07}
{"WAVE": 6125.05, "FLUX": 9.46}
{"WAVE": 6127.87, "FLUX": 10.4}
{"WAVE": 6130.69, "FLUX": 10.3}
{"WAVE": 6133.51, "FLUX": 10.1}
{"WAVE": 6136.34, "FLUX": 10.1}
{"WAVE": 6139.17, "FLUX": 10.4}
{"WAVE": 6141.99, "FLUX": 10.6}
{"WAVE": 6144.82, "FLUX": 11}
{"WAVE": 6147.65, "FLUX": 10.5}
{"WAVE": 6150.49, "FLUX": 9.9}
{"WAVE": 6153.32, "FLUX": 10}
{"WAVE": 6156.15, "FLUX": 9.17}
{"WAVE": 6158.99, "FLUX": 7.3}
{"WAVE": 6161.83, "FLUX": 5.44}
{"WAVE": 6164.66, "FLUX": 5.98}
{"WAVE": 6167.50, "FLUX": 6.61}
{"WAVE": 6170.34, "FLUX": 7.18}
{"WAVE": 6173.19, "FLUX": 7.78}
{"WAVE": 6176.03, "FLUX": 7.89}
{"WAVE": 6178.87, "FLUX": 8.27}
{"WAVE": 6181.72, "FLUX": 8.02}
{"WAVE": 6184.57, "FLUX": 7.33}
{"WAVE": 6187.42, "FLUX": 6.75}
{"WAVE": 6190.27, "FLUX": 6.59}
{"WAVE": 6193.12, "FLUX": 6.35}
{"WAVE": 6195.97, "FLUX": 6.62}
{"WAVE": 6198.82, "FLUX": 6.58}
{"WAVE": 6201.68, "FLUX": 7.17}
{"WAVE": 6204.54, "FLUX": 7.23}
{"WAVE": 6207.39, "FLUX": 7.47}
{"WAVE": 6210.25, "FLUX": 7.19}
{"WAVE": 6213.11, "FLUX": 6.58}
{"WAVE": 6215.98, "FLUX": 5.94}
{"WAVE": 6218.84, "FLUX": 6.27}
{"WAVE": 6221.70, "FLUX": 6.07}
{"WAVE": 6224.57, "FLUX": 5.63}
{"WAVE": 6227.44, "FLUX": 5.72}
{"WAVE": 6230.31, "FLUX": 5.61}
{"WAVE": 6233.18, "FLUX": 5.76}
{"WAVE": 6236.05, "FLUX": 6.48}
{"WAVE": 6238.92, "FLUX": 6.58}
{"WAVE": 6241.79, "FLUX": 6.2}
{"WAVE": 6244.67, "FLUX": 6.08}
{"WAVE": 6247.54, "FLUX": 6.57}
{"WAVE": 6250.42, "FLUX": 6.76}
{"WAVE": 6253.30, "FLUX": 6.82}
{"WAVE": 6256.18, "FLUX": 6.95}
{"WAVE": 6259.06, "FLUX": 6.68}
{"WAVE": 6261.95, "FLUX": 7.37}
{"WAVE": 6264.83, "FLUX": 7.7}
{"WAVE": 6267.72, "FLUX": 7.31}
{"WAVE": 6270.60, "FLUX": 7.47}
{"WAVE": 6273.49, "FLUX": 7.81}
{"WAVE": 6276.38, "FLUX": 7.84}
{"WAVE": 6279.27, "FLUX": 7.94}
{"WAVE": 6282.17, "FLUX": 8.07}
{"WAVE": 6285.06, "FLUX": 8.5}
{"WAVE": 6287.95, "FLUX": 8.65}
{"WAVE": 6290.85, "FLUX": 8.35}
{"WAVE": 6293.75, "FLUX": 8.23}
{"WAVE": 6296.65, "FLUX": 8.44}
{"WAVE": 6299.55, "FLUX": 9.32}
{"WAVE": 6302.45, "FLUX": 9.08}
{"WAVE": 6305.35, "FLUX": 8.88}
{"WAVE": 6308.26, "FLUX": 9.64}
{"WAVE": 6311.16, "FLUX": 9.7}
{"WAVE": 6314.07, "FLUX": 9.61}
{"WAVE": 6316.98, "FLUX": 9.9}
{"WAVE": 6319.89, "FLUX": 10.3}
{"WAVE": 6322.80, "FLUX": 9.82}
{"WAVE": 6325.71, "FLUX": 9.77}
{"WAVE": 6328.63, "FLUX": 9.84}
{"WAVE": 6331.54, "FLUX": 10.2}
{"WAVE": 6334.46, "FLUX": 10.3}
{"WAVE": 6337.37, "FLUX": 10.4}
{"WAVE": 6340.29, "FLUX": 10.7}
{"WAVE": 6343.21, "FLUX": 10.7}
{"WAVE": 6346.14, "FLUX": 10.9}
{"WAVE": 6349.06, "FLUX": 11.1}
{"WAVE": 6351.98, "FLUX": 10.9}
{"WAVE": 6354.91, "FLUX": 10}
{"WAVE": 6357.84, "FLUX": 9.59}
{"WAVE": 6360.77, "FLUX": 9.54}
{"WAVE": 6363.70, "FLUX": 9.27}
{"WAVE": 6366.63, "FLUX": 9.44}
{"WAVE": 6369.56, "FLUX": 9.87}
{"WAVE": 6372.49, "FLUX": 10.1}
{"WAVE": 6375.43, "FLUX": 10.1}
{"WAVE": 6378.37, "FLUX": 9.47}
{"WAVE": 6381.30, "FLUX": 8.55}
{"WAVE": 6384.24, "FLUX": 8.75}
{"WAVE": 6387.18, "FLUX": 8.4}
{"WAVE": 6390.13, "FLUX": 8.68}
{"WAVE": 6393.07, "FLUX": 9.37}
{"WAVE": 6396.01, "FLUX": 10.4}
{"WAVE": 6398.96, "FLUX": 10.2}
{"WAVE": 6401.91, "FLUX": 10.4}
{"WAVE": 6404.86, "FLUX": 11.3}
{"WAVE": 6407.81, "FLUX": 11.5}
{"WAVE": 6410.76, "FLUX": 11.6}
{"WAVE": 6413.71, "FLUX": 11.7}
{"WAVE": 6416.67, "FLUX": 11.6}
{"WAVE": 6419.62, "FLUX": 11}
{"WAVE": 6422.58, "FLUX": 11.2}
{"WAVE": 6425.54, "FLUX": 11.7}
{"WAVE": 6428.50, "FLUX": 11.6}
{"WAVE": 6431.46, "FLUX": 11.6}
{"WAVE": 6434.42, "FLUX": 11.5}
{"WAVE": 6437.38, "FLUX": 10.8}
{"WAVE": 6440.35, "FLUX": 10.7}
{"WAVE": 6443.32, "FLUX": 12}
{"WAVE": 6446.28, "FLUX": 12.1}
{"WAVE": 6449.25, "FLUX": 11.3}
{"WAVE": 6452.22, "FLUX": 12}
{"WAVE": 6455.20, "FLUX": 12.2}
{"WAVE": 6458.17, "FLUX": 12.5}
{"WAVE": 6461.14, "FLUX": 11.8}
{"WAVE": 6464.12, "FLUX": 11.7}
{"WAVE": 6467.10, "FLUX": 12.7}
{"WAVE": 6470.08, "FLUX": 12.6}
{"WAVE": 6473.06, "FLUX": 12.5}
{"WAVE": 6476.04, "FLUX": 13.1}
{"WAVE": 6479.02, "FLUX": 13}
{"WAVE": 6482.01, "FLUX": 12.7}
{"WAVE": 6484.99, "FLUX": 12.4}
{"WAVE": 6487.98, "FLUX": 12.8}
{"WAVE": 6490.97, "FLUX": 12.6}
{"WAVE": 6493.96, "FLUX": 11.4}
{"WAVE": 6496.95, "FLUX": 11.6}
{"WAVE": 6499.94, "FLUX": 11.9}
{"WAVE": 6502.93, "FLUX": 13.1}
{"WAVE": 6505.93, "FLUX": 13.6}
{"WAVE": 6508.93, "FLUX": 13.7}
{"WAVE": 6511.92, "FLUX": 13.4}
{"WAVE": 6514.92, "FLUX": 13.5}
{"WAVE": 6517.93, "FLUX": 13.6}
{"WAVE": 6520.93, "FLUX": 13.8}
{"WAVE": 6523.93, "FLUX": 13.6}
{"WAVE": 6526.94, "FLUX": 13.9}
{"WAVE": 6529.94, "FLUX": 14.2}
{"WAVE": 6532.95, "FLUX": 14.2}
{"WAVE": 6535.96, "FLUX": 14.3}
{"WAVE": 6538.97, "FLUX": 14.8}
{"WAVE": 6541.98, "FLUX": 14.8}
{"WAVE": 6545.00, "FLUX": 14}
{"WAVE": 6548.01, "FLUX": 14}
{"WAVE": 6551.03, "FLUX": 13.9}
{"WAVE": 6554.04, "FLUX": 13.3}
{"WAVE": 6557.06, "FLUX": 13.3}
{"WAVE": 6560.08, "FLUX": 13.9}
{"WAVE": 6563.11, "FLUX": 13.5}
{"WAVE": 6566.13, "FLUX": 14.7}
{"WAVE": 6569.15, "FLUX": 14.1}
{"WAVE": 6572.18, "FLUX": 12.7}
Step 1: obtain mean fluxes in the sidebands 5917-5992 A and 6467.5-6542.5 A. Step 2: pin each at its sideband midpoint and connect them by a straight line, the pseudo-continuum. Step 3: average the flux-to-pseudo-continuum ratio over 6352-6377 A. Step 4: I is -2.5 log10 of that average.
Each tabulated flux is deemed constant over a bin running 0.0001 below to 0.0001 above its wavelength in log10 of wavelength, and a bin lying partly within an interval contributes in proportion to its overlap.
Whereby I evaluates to 0.20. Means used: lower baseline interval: 7.7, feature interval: 9.8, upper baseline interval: 13.2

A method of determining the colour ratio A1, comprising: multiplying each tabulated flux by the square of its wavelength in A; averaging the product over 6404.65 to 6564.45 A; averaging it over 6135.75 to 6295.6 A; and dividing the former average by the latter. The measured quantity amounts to 1.86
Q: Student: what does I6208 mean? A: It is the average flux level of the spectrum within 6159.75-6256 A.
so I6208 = 6.66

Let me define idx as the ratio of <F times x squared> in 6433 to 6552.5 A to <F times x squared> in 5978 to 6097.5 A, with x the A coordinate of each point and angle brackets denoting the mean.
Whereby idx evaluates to 1.60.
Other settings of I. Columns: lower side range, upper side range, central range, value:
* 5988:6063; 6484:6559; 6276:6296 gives 0.35 mag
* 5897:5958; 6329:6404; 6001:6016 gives -0.17 mag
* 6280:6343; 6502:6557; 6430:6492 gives 0.03 mag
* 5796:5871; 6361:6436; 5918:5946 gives 0.23 mag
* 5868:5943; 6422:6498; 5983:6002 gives -0.22 mag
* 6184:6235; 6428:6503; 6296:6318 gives -0.09 mag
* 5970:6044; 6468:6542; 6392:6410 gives 0.16 mag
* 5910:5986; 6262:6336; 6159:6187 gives 0.18 mag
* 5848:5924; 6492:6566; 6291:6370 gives 0.15 mag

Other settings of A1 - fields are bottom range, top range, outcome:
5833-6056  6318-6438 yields 1.54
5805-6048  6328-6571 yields 1.79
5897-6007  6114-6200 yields 1.21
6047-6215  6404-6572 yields 1.59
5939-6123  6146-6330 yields 0.90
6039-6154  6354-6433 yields 1.13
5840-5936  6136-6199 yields 1.37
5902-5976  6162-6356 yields 1.21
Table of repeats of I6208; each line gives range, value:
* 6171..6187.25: 7.74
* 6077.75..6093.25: 9.82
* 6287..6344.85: 9.6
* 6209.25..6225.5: 6.27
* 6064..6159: 9.98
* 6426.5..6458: 11.6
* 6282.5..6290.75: 8.48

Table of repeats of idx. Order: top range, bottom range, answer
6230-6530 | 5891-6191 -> 1.36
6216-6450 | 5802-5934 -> 1.46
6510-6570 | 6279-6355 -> 1.55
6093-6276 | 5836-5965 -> 1.26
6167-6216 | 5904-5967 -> 1.06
